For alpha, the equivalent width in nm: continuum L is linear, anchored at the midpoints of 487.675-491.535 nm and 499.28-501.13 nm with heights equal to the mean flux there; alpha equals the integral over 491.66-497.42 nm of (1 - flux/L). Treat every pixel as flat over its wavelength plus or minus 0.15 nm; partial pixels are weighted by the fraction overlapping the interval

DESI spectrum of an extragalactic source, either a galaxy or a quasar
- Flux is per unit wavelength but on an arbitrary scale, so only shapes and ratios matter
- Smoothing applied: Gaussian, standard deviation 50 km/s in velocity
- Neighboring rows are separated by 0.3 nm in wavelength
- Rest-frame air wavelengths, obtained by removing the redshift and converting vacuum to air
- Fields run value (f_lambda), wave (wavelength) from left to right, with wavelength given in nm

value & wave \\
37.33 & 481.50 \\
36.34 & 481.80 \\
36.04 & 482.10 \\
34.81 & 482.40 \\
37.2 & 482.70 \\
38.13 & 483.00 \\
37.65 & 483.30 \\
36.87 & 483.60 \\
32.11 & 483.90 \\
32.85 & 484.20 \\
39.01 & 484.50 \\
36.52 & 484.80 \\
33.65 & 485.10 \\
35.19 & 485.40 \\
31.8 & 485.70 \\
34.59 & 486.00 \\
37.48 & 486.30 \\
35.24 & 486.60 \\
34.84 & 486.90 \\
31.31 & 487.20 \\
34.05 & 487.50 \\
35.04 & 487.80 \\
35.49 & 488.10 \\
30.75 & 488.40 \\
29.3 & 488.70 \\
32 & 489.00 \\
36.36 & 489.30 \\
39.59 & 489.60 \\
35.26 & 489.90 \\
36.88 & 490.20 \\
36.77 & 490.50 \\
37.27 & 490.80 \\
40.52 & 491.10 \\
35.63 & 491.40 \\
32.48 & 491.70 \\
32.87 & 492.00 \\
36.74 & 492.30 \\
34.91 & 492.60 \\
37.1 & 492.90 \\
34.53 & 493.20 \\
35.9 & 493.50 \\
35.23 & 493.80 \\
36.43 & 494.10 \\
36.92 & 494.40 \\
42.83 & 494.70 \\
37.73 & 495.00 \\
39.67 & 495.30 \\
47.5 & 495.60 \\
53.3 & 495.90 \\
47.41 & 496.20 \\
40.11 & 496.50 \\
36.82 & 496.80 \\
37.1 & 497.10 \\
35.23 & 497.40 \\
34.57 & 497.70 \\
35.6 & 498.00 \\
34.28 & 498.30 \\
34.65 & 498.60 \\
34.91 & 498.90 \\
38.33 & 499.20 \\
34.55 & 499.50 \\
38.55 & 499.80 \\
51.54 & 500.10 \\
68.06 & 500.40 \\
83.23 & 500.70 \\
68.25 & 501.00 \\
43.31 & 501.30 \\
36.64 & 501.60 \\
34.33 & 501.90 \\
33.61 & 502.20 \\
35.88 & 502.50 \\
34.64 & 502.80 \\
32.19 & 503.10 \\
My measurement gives 0.83 nm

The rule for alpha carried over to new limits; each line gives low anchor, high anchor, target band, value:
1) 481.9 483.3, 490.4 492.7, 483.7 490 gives 0.327 nm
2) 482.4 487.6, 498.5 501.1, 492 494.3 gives 0.412 nm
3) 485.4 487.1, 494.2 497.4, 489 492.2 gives 0.139 nm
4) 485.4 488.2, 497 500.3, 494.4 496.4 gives -0.393 nm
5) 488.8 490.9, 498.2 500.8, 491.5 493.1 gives 0.157 nm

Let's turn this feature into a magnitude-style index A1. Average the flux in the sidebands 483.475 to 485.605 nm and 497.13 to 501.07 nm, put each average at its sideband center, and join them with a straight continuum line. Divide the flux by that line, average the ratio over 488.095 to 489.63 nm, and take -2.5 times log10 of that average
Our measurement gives 0.14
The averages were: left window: 35.1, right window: 44.8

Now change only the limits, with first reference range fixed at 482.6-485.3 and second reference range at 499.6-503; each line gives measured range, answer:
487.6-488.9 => 0.19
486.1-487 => 0.05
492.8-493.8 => 0.18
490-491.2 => 0.08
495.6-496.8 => -0.04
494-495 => 0.12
